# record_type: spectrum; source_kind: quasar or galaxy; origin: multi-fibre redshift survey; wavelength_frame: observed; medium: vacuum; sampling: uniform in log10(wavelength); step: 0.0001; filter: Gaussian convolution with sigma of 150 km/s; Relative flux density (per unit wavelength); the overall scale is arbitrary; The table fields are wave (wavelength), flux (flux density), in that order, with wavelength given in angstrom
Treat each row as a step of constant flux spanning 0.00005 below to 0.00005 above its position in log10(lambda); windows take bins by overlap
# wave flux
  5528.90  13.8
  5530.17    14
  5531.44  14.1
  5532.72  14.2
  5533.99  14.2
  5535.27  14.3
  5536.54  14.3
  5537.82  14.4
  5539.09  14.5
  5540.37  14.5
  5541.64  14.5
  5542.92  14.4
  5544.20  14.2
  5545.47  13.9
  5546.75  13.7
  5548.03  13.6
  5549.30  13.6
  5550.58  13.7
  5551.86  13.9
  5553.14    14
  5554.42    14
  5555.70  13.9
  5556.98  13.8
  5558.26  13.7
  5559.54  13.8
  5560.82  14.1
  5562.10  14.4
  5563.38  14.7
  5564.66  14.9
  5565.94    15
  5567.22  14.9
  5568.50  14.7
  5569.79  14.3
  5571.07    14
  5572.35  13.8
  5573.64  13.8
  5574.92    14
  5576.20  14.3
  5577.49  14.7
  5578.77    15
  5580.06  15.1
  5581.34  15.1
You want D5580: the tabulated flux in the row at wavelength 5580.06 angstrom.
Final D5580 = 15.1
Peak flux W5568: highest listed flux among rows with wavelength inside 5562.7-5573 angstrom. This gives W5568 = 15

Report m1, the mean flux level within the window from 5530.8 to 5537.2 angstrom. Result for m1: 14.2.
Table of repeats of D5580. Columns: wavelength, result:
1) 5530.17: 14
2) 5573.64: 13.8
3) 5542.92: 14.4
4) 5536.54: 14.3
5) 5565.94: 15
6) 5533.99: 14.2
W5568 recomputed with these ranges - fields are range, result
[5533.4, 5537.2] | 14.3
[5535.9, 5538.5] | 14.4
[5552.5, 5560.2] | 14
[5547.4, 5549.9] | 13.6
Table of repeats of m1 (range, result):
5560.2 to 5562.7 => 14.3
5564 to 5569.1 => 14.9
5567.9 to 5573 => 14.2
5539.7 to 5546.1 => 14.3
